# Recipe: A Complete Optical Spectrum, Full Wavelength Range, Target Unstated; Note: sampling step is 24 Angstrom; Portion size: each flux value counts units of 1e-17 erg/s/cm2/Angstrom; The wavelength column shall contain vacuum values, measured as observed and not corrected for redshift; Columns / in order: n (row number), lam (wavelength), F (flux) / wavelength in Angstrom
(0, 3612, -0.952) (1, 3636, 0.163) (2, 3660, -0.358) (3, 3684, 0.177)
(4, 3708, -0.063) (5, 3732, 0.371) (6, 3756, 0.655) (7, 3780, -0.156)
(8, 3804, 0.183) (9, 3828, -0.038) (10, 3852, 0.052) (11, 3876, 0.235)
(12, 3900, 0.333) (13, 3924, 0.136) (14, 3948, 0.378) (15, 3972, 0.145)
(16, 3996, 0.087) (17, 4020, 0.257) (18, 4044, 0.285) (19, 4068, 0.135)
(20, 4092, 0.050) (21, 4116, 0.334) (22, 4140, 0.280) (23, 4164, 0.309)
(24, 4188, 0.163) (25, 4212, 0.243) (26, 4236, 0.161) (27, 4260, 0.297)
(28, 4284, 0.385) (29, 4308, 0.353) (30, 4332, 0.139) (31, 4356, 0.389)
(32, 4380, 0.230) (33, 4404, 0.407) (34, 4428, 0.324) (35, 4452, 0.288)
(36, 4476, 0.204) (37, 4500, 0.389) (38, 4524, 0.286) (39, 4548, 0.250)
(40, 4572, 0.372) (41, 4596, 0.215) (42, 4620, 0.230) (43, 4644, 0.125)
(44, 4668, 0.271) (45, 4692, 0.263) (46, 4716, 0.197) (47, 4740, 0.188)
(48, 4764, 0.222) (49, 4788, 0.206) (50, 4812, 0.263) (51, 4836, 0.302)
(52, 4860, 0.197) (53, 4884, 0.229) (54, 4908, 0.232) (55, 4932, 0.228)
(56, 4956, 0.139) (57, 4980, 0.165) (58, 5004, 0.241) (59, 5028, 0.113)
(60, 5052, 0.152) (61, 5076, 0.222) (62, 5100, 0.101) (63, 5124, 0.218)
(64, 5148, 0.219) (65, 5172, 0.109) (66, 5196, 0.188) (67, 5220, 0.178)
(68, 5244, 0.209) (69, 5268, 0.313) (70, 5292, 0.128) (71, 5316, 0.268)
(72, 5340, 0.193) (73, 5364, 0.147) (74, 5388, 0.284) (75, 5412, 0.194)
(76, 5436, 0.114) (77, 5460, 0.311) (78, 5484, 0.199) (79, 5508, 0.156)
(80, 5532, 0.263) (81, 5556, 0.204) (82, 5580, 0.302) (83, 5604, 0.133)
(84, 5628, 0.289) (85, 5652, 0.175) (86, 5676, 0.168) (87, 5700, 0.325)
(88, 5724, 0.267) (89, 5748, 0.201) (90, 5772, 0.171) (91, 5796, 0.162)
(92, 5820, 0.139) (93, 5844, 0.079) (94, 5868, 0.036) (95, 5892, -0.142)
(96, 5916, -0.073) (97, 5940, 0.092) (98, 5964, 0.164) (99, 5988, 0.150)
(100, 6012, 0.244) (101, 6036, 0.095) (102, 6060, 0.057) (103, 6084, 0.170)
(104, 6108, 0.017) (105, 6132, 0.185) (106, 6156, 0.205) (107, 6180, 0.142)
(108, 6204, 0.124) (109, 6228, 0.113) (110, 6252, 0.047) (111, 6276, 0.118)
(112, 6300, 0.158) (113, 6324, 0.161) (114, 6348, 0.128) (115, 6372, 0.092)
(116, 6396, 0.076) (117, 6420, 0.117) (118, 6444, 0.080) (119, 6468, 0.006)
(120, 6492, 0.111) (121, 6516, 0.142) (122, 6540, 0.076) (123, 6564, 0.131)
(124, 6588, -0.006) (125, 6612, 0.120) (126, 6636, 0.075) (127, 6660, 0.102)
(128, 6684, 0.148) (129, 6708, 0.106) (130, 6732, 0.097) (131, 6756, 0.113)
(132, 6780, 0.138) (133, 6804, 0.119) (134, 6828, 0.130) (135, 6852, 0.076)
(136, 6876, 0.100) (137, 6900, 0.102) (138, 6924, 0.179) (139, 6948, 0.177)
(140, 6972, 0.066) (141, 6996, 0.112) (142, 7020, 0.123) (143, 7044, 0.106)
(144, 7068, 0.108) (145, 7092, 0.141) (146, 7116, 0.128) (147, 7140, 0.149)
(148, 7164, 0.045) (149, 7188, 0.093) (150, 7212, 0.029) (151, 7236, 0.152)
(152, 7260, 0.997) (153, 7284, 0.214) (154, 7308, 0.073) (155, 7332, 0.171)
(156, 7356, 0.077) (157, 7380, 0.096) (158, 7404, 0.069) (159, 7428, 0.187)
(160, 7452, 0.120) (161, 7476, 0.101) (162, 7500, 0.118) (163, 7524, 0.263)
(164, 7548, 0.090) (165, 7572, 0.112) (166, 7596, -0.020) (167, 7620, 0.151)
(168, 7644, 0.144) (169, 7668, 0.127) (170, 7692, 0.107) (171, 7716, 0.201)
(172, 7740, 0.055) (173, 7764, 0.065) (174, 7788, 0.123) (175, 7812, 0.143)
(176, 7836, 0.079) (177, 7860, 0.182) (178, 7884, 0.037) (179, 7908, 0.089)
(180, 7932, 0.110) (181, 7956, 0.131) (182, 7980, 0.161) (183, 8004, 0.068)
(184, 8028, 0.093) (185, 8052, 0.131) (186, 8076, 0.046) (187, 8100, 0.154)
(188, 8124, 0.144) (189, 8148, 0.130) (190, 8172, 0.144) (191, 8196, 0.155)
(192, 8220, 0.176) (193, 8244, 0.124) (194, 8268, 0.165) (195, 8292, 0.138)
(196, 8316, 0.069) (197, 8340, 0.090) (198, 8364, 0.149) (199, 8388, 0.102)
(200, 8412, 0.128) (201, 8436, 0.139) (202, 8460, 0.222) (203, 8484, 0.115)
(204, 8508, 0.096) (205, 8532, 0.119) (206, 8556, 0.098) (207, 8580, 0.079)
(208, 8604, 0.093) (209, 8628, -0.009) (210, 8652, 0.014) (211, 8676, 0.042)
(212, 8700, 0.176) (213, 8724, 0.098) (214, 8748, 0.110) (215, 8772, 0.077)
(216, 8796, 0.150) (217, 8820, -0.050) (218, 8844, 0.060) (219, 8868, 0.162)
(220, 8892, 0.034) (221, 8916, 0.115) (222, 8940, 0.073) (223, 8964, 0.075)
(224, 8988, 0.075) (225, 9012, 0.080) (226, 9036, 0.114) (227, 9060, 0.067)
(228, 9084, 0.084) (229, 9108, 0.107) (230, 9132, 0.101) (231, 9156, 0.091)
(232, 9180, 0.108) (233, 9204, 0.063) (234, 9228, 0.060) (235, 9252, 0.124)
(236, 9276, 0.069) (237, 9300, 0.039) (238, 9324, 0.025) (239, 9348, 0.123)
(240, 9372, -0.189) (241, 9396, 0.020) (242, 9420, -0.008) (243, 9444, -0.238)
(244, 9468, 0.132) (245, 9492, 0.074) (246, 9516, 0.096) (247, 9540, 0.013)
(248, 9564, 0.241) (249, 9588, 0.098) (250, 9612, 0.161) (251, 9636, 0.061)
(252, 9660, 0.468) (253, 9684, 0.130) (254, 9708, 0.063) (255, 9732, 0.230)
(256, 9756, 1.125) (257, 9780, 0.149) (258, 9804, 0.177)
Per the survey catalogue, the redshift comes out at 0.946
